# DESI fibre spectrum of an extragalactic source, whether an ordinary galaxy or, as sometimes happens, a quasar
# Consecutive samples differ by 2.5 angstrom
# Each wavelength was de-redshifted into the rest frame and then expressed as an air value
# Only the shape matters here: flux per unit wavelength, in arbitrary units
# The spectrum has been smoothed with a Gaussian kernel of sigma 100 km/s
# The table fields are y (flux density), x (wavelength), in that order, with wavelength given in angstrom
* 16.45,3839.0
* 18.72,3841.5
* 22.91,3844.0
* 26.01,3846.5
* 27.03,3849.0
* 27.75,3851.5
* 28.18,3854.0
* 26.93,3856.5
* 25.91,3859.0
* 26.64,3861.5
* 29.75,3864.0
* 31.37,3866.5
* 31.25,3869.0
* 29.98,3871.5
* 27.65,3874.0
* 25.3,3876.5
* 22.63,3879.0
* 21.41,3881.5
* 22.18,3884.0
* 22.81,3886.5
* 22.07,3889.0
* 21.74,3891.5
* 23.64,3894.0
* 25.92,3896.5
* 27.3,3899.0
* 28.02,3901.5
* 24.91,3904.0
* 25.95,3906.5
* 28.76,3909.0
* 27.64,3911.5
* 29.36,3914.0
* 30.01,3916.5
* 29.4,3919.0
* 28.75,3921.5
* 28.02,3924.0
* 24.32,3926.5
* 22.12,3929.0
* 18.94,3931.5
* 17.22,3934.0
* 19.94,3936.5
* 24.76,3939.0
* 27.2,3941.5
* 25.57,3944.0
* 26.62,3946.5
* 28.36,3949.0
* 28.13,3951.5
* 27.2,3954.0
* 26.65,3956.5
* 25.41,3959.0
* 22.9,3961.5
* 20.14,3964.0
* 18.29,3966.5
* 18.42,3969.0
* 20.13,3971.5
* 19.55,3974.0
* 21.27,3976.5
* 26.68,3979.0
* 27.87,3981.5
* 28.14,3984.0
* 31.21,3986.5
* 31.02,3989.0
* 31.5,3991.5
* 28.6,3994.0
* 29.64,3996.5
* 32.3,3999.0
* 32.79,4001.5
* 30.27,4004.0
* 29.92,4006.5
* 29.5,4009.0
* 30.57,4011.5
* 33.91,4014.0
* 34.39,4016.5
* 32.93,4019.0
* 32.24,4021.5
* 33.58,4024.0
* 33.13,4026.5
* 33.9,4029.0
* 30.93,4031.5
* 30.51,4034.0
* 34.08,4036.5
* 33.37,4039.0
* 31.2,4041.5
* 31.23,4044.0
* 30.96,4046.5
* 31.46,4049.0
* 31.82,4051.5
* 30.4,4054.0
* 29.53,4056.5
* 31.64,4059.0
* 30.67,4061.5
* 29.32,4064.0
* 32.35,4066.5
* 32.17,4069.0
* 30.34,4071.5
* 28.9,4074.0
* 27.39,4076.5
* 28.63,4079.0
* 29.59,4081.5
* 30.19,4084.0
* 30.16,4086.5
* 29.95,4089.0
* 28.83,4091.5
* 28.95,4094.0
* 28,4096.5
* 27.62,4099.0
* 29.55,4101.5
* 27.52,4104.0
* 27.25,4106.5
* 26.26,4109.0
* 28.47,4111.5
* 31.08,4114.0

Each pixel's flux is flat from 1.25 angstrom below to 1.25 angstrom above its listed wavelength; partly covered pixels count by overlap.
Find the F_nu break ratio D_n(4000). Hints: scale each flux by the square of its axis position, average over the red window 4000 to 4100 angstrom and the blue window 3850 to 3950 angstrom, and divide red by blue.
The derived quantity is 1.29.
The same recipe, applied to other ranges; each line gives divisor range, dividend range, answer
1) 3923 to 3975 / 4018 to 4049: 1.44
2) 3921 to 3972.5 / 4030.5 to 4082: 1.37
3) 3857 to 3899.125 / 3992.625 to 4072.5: 1.33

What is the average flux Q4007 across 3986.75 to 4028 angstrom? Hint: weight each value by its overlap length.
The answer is 31.6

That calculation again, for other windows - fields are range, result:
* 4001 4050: 32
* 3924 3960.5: 24.6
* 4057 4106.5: 29.5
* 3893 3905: 26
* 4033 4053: 31.8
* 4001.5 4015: 31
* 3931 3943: 21.9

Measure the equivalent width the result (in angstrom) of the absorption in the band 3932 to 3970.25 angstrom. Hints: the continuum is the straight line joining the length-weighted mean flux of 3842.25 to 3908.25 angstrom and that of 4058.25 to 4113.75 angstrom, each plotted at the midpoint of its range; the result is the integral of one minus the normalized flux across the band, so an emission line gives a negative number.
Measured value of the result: 4.9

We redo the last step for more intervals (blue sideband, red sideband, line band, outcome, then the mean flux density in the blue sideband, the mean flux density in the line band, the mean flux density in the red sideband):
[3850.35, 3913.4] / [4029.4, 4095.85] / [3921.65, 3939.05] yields 3.2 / 26.3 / 22.4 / 30.6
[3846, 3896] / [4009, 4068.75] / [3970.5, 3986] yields 2.8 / 26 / 24.4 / 31.9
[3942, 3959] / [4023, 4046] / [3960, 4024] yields 4.1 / 27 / 27.9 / 32.4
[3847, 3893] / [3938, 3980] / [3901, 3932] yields -2.2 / 26.1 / 26.8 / 23.9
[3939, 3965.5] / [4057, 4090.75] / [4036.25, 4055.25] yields -1.7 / 25.7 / 31.7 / 30.1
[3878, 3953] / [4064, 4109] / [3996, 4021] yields -4.0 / 25.1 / 31.7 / 29.2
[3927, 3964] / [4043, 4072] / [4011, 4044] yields -4.0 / 24.2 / 32.7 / 31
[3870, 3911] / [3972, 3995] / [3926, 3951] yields 2.4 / 25.1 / 23.6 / 27.1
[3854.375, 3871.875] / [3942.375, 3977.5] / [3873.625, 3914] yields 3.1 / 28.7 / 24.9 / 23.5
